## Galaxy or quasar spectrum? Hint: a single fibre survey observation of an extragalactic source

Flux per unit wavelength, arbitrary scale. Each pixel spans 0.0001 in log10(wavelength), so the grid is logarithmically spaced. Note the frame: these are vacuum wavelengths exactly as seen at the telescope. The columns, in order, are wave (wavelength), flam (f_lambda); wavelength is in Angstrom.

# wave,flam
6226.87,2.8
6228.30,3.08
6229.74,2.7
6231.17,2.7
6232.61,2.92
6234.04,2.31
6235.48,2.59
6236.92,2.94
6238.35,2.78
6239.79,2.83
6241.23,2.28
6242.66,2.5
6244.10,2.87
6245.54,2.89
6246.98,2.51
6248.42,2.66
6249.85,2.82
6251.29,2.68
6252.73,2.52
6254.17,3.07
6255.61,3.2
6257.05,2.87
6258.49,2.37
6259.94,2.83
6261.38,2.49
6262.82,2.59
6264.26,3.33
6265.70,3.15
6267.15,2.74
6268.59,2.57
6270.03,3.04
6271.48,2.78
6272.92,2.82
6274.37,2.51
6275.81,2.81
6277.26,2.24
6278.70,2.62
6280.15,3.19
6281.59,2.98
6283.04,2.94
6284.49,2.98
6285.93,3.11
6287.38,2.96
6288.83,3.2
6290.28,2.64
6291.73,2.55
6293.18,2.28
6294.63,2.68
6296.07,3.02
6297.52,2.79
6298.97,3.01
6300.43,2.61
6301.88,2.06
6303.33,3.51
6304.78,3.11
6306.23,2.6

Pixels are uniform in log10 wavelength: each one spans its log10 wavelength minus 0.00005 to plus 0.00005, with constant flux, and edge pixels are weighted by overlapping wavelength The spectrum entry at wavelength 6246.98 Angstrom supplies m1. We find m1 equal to 2.51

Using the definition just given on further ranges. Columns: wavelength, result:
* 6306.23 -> 2.6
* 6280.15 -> 3.19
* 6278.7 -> 2.62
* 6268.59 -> 2.57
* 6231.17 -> 2.7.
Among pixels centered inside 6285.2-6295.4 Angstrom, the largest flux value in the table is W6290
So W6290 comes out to 3.2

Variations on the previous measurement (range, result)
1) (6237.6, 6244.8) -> 2.87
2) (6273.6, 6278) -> 2.81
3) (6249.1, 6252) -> 2.82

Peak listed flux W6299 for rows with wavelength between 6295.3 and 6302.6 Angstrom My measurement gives 3.02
